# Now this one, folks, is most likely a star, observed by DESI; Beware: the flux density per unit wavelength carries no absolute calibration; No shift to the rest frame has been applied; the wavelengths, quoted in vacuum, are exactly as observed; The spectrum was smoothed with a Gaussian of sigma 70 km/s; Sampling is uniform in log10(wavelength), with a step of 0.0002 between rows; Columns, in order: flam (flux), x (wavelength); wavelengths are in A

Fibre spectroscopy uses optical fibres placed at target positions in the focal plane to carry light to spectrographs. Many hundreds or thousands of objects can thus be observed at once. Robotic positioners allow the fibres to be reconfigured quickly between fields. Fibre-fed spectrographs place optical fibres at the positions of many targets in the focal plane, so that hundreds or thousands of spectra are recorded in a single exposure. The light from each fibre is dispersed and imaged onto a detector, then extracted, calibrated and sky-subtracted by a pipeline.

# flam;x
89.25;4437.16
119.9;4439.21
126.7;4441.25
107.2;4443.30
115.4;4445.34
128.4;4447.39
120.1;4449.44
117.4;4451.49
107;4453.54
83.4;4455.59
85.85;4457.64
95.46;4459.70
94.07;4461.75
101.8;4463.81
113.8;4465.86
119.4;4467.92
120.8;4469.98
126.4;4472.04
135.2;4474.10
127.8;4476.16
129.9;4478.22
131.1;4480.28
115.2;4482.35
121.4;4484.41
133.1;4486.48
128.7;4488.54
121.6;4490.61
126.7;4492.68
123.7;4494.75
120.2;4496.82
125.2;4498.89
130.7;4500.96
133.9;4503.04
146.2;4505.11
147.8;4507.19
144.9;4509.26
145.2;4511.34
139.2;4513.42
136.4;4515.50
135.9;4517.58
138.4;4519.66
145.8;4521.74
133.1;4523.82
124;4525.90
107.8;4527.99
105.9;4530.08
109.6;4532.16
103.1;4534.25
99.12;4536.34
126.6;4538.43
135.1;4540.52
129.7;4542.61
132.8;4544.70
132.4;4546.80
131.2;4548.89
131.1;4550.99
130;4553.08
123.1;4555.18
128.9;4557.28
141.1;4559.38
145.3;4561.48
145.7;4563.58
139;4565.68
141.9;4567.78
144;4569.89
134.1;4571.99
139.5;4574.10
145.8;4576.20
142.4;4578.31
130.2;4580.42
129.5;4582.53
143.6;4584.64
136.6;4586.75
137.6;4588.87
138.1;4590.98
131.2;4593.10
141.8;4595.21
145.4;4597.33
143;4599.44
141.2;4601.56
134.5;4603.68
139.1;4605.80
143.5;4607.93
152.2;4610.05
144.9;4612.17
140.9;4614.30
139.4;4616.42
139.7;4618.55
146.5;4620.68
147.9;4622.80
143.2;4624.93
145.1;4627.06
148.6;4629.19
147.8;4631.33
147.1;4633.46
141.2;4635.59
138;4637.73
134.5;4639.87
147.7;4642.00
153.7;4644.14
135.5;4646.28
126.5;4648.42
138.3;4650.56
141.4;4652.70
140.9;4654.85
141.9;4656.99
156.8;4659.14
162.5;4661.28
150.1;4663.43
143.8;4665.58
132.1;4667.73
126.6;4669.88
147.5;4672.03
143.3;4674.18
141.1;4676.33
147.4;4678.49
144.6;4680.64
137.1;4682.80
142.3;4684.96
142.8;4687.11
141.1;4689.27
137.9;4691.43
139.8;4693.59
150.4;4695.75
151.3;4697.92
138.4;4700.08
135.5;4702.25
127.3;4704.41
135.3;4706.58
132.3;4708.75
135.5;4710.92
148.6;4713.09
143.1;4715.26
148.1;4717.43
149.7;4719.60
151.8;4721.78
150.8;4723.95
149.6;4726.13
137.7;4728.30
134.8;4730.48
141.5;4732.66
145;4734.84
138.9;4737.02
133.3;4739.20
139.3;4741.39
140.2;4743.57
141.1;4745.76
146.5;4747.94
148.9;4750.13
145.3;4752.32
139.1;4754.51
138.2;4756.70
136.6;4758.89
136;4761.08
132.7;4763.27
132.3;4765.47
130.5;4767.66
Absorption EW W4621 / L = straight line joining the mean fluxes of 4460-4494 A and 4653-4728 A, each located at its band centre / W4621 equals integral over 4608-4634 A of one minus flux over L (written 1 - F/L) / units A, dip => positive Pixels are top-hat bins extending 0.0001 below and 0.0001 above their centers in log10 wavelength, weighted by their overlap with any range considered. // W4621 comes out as -1.8 A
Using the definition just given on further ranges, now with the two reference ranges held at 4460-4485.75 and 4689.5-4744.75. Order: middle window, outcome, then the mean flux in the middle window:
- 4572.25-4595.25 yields -1.5 A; 138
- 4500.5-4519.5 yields -2.7 A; 140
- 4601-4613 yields -1.0 A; 143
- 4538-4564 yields -1.4 A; 133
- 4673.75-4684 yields -0.4 A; 143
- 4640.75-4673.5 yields -1.7 A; 143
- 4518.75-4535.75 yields 0.5 A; 120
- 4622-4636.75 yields -1.4 A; 146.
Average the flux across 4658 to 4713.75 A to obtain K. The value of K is 142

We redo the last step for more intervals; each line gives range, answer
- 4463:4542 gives 127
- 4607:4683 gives 143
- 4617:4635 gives 145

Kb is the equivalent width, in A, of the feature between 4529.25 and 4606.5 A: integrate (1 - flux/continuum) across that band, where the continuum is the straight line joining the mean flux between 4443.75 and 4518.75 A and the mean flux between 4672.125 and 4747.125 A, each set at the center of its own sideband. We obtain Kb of -1.8 A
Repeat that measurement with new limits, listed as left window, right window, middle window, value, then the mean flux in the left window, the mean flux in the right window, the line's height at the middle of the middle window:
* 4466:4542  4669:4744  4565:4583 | -0.9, 127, 141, 132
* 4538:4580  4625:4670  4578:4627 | -0.4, 136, 143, 140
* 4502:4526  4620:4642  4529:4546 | 2.8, 140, 144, 141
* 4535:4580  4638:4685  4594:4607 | -0.3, 134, 142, 137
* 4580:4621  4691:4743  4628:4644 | -0.4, 140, 142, 140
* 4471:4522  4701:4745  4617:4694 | -2.5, 132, 141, 138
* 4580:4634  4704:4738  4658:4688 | -0.5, 142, 142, 142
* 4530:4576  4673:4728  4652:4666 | -1.0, 130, 143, 139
